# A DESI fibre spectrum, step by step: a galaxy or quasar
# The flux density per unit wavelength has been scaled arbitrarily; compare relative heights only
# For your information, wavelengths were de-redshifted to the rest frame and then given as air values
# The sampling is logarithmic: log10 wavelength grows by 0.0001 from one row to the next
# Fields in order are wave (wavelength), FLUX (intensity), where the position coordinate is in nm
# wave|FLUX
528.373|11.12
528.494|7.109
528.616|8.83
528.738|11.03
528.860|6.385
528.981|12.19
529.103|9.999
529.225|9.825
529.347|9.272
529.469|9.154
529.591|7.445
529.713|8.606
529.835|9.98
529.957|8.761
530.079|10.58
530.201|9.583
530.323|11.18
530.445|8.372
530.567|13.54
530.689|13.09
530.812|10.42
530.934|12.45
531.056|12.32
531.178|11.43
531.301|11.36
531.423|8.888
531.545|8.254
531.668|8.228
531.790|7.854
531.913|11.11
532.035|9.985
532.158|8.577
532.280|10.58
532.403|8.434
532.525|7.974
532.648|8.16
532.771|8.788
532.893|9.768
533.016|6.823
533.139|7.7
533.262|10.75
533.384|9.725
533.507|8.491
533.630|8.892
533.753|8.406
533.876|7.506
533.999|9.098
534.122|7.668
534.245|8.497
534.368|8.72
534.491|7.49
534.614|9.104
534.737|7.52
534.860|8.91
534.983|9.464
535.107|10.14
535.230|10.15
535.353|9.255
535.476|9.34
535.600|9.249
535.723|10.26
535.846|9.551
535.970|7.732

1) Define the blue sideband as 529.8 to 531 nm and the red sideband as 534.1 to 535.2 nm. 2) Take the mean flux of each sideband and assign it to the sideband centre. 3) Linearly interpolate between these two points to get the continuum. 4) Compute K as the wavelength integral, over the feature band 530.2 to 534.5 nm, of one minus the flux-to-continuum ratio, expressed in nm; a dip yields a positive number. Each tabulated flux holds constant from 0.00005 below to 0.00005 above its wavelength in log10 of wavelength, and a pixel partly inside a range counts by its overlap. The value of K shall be 0.177 nm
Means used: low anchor 10.8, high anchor 8.69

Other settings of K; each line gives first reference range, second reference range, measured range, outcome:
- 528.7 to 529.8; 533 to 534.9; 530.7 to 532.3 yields -0.23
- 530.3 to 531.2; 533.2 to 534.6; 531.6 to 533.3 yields 0.19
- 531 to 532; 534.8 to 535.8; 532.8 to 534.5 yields 0.20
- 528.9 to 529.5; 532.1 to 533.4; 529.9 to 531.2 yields -0.21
